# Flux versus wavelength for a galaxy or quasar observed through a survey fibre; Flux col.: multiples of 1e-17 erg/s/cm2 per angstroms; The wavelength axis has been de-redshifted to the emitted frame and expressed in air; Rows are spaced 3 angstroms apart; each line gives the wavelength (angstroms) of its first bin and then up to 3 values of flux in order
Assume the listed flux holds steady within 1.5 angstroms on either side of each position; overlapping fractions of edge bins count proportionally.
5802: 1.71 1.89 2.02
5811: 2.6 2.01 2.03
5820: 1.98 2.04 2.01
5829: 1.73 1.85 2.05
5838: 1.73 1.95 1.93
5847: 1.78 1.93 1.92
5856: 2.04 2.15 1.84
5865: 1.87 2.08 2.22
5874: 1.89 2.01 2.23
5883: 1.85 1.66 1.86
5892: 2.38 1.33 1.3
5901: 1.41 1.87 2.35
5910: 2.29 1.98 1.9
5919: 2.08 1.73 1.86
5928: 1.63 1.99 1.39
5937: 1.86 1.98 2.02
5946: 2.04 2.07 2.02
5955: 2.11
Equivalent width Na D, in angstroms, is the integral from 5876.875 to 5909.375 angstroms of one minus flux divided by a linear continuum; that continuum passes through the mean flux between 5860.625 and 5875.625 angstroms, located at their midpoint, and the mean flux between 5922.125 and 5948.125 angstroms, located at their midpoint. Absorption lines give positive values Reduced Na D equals 1.4 angstroms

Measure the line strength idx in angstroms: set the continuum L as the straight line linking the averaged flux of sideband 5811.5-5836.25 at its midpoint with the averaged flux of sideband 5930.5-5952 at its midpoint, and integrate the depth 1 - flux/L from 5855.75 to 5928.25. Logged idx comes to 1.06 angstroms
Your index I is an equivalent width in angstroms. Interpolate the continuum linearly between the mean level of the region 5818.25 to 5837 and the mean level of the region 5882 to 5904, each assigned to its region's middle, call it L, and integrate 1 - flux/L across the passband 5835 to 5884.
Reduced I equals -4.1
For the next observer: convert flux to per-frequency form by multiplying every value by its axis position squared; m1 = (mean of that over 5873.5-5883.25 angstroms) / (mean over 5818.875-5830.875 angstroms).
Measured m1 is 1.07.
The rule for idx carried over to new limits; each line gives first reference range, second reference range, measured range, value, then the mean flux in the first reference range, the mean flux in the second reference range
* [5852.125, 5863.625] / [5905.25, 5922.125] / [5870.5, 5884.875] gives 0.03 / 1.99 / 2.08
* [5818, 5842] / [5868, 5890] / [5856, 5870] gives -0.33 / 1.92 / 1.97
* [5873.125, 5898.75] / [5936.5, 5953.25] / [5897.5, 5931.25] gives 0.82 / 1.85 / 2.01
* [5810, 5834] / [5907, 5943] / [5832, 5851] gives 1.03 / 2.02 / 1.91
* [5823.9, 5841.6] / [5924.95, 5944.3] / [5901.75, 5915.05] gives -1.75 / 1.89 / 1.81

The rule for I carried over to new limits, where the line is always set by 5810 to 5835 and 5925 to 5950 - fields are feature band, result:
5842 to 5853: 0.5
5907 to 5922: -1.3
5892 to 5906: 2.3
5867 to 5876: -0.5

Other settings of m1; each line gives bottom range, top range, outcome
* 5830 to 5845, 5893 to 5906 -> 0.83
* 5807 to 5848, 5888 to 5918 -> 0.97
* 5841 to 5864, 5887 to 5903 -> 0.87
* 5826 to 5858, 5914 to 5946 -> 1.01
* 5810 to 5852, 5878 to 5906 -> 0.93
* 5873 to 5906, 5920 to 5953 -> 1.05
